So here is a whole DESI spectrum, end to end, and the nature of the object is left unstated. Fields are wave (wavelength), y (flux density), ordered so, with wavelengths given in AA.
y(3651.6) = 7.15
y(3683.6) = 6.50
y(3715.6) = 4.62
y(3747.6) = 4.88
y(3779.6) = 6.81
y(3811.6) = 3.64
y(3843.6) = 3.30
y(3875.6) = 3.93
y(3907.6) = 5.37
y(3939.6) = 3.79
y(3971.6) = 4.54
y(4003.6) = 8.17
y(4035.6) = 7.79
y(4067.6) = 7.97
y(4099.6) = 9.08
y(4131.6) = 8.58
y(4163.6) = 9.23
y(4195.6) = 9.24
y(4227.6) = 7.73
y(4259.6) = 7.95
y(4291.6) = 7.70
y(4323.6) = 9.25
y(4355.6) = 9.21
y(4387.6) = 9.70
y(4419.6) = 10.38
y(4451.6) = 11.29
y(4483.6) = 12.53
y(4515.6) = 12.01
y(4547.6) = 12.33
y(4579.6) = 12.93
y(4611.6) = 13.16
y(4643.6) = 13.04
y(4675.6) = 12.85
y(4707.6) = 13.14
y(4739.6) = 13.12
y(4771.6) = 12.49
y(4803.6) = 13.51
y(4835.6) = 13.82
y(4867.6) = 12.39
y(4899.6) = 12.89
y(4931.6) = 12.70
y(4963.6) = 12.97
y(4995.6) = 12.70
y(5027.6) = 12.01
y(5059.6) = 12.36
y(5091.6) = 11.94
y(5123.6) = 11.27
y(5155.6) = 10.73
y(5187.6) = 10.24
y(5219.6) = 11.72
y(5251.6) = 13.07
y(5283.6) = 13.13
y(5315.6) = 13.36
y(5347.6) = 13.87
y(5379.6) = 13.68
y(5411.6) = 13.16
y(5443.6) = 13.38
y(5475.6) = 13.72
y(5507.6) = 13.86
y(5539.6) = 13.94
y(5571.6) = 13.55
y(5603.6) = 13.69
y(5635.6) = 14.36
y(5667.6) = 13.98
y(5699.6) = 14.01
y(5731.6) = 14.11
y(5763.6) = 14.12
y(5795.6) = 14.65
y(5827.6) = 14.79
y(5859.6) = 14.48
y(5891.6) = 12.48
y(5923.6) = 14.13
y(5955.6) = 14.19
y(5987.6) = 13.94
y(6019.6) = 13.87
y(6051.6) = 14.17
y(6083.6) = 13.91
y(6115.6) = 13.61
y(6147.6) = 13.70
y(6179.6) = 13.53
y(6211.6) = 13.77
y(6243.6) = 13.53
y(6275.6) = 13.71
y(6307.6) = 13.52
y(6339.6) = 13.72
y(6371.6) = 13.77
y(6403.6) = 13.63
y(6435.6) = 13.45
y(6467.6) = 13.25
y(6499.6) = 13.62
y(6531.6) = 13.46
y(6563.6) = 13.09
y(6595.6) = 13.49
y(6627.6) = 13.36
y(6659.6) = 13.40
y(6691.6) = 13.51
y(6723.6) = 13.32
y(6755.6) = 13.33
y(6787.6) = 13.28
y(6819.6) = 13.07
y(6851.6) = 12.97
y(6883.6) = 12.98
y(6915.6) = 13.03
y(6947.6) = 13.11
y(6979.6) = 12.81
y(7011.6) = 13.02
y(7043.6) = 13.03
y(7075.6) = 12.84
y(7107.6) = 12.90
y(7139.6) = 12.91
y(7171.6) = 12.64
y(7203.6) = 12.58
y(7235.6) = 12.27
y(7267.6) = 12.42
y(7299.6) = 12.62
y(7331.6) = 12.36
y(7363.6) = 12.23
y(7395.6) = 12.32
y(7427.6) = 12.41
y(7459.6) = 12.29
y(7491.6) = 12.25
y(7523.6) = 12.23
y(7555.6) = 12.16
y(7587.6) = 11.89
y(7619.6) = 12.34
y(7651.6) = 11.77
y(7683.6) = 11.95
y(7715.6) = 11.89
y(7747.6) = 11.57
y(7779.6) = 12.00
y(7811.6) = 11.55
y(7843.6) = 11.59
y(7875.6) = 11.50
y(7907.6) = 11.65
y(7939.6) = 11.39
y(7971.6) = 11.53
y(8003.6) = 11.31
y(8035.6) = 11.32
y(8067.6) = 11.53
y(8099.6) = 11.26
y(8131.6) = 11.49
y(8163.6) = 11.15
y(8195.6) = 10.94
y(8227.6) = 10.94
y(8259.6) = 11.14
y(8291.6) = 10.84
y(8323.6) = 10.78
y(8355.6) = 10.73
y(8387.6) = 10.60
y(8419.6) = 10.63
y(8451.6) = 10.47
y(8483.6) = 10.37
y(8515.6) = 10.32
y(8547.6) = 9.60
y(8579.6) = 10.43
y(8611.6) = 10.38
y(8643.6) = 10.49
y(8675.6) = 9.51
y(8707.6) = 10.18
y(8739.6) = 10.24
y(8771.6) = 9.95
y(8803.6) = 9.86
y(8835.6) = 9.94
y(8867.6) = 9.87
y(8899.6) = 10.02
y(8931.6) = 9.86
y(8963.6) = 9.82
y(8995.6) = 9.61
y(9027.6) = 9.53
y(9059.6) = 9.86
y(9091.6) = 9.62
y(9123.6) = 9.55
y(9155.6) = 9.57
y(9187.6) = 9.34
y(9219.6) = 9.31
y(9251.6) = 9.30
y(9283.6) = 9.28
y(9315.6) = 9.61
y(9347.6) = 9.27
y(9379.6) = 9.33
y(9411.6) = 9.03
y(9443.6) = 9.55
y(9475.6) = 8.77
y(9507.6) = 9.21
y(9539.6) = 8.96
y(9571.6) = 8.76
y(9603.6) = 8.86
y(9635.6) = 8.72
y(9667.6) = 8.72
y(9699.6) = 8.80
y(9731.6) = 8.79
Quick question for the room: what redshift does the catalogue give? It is 0.000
